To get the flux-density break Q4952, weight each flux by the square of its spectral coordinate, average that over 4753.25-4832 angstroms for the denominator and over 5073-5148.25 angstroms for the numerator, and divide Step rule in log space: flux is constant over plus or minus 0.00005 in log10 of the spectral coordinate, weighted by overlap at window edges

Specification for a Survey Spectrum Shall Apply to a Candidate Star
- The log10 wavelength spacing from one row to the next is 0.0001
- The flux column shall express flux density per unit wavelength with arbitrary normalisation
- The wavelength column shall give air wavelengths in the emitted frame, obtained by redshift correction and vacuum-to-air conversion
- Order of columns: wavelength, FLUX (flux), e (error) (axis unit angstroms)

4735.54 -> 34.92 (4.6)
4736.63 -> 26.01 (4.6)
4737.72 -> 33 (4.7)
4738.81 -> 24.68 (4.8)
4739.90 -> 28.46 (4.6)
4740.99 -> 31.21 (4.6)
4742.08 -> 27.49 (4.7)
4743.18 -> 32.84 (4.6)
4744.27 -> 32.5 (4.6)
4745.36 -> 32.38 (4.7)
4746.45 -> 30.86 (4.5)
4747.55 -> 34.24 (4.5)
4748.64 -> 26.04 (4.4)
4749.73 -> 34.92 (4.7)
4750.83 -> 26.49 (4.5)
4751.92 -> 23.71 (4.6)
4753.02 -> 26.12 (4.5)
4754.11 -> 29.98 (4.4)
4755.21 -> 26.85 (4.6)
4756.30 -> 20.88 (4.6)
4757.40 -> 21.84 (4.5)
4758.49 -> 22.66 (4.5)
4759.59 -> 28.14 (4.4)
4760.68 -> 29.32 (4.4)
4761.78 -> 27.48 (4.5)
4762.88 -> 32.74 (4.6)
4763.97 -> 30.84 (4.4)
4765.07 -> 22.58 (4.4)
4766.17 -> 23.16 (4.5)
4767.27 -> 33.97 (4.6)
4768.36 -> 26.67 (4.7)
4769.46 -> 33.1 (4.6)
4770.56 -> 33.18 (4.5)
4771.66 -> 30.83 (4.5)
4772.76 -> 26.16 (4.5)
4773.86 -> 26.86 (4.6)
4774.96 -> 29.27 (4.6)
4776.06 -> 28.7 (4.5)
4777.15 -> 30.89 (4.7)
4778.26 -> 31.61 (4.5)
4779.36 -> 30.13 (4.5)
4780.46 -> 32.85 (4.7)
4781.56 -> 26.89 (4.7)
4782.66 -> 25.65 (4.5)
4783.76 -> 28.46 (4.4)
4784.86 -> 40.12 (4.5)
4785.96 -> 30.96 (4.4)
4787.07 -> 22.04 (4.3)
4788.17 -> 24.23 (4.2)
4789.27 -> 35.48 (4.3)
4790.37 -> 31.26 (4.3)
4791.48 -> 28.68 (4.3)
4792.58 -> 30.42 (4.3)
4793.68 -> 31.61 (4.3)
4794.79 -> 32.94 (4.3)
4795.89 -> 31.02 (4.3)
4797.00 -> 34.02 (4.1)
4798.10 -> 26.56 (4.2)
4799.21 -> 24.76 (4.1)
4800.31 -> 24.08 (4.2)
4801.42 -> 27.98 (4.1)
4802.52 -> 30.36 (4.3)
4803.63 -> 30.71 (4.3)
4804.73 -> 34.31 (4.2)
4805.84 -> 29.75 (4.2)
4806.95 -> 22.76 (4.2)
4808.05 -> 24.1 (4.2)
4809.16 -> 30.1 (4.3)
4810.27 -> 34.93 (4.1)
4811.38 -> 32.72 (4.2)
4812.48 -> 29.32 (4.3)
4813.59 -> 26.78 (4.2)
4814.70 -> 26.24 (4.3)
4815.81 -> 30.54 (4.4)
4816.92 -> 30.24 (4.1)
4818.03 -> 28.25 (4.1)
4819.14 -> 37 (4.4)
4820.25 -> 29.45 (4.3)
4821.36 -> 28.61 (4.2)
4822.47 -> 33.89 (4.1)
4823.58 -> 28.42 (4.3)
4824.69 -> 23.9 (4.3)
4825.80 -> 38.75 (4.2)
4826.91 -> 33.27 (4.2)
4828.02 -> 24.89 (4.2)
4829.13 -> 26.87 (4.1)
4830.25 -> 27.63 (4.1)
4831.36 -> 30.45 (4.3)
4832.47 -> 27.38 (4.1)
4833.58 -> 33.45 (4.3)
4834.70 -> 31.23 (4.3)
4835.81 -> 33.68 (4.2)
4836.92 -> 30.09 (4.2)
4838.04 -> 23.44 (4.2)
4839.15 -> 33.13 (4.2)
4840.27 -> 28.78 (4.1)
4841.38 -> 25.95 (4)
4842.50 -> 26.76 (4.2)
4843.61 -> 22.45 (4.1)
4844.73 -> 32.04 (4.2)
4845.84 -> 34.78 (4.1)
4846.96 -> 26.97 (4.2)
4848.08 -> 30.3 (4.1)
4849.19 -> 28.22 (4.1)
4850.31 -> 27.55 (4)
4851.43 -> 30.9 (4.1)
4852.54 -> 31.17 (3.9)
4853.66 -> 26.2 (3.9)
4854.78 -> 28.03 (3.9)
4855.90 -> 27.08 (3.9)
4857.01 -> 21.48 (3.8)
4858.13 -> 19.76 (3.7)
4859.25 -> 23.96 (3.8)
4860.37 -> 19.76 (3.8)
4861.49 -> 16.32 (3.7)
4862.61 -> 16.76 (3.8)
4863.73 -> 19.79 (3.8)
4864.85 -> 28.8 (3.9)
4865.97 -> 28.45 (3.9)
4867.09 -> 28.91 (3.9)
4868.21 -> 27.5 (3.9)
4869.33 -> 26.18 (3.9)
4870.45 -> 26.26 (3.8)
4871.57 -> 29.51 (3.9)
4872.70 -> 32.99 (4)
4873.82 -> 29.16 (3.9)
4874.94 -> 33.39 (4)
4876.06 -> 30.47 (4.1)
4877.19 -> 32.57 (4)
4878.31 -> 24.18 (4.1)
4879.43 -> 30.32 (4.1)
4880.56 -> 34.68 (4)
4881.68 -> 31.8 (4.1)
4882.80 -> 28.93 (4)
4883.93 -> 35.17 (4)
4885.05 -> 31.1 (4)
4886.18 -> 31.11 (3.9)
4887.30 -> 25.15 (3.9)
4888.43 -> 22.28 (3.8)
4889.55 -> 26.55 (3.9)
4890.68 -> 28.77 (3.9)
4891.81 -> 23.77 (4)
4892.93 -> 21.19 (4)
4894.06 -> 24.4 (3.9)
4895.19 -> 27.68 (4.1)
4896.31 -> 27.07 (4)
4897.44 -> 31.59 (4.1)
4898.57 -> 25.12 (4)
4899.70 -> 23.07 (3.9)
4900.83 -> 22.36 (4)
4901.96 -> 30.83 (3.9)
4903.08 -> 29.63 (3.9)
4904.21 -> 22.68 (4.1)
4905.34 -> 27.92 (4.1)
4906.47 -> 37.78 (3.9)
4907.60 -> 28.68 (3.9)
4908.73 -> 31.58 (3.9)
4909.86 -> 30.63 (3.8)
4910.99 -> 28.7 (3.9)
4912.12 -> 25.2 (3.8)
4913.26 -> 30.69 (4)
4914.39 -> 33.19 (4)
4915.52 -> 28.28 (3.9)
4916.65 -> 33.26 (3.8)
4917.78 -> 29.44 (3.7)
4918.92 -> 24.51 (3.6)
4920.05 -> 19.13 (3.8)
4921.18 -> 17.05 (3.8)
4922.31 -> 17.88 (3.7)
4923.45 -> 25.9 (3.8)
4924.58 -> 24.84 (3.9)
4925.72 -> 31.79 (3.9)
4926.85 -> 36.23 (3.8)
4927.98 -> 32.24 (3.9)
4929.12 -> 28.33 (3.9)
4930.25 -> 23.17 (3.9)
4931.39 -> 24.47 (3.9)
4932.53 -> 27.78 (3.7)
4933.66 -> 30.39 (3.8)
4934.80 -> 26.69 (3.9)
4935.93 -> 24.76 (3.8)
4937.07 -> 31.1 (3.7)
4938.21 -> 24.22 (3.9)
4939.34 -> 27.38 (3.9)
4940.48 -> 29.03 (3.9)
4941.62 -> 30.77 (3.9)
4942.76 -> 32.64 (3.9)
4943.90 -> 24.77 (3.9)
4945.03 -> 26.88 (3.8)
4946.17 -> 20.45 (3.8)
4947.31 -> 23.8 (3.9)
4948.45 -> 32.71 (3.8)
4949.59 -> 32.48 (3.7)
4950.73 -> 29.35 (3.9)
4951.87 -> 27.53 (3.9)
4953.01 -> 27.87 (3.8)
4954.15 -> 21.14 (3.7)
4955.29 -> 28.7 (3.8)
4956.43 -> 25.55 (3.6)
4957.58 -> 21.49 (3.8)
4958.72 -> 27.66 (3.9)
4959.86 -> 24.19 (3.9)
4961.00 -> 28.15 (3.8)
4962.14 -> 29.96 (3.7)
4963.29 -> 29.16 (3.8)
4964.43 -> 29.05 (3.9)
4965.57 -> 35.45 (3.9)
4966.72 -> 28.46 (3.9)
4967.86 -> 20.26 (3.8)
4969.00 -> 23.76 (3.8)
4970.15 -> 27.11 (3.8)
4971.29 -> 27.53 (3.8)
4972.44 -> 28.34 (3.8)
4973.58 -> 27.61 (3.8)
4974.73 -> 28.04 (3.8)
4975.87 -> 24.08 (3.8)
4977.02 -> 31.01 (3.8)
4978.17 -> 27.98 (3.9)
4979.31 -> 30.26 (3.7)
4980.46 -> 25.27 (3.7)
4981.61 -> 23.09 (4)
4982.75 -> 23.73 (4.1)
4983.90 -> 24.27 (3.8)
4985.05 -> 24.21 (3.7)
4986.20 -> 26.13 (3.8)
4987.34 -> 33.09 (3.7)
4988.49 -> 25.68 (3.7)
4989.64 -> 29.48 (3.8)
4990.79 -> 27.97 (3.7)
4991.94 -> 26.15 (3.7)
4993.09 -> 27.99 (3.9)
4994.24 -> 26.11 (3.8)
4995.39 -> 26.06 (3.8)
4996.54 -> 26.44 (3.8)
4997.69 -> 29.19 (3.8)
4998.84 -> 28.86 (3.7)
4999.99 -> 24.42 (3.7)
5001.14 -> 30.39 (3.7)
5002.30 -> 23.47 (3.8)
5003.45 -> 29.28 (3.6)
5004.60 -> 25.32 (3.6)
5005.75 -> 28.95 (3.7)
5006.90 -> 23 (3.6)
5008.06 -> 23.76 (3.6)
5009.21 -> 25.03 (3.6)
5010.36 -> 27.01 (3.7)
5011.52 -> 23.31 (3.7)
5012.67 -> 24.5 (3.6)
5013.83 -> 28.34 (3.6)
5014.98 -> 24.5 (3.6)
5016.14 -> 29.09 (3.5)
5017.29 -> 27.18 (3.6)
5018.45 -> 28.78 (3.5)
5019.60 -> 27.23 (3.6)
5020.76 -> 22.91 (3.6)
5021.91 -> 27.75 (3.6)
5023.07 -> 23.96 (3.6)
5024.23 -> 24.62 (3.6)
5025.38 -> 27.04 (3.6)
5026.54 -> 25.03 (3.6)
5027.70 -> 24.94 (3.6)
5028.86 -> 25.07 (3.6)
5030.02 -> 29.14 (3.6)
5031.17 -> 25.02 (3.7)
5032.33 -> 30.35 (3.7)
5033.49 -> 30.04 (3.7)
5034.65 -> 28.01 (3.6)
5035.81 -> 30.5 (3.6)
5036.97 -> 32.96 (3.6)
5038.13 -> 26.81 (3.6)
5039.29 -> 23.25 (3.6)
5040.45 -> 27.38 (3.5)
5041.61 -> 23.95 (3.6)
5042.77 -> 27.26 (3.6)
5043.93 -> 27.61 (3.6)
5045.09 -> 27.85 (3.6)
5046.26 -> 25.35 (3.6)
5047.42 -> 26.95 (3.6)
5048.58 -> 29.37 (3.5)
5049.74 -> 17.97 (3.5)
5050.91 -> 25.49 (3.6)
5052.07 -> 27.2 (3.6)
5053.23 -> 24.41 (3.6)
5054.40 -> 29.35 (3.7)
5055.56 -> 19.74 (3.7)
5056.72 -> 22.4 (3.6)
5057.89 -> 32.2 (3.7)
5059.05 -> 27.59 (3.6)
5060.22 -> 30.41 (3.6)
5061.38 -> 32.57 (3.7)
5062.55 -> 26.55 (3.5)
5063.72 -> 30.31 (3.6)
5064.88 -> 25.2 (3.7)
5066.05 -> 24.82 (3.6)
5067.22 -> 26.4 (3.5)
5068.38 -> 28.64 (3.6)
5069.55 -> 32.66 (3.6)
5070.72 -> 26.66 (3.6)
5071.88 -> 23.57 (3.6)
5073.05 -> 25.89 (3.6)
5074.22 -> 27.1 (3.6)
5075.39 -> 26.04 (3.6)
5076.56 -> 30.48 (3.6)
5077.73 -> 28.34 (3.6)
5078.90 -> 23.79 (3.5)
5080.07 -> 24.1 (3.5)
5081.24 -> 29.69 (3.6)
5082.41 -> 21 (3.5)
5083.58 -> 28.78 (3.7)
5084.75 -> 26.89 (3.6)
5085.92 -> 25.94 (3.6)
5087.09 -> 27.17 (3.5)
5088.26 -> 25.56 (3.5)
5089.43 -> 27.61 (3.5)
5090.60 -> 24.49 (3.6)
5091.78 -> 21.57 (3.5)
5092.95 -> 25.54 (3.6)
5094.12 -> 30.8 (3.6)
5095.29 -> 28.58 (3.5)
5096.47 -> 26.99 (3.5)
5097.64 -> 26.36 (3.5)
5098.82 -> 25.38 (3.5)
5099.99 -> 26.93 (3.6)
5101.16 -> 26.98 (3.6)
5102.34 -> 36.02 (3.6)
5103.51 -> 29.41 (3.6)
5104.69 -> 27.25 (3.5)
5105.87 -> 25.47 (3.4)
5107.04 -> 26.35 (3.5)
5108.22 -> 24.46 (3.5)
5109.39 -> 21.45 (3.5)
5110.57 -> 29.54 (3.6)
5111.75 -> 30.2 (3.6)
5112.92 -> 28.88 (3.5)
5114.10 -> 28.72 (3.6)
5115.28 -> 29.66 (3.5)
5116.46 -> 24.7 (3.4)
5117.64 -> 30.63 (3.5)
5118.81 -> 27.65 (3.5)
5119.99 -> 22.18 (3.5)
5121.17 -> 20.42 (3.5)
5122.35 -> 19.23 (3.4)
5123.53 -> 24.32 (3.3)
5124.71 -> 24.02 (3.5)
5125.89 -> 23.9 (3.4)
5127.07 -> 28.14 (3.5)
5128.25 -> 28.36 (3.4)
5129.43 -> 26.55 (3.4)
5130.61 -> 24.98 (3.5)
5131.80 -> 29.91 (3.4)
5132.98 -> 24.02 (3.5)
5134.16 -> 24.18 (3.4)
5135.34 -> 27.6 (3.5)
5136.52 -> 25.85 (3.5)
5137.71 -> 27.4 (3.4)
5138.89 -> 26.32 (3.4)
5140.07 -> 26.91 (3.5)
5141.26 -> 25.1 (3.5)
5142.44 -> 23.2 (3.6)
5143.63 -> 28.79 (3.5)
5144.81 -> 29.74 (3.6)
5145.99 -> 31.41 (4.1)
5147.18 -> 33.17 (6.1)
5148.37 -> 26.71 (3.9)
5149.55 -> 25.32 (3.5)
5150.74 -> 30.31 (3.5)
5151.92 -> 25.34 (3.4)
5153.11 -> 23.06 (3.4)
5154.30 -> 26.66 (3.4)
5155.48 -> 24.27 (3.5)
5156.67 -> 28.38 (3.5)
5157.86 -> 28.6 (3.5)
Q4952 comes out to 1.04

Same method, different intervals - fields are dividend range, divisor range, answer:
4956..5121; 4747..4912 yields 1.03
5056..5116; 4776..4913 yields 1.05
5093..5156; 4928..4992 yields 1.05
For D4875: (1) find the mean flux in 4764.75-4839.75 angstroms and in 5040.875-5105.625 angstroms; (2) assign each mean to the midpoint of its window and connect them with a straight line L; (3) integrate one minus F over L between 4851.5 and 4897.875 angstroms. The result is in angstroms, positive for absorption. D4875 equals 2.8 angstroms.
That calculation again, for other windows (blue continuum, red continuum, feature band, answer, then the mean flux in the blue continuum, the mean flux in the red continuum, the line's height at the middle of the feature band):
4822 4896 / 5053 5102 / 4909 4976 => 0.5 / 28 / 26.9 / 27.5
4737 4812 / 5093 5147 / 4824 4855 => -0.6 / 29.2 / 26.8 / 28.7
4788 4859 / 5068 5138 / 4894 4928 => 0.8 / 29.2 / 26.6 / 28.4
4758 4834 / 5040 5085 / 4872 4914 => -0.3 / 29.5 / 26.7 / 28.5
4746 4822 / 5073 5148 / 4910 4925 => 1.0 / 29.1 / 26.7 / 28.1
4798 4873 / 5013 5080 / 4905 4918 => -1.3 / 28.1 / 26.9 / 27.7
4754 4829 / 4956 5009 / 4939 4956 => -0.2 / 29.2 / 26.9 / 27.3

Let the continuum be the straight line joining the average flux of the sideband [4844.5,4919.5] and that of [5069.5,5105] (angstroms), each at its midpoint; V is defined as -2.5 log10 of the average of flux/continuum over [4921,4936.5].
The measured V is 0.03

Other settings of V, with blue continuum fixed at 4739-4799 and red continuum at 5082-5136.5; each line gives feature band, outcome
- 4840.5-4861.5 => 0.08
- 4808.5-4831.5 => -0.05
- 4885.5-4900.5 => 0.09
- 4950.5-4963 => 0.05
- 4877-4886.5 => -0.10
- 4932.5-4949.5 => 0.00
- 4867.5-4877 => -0.05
